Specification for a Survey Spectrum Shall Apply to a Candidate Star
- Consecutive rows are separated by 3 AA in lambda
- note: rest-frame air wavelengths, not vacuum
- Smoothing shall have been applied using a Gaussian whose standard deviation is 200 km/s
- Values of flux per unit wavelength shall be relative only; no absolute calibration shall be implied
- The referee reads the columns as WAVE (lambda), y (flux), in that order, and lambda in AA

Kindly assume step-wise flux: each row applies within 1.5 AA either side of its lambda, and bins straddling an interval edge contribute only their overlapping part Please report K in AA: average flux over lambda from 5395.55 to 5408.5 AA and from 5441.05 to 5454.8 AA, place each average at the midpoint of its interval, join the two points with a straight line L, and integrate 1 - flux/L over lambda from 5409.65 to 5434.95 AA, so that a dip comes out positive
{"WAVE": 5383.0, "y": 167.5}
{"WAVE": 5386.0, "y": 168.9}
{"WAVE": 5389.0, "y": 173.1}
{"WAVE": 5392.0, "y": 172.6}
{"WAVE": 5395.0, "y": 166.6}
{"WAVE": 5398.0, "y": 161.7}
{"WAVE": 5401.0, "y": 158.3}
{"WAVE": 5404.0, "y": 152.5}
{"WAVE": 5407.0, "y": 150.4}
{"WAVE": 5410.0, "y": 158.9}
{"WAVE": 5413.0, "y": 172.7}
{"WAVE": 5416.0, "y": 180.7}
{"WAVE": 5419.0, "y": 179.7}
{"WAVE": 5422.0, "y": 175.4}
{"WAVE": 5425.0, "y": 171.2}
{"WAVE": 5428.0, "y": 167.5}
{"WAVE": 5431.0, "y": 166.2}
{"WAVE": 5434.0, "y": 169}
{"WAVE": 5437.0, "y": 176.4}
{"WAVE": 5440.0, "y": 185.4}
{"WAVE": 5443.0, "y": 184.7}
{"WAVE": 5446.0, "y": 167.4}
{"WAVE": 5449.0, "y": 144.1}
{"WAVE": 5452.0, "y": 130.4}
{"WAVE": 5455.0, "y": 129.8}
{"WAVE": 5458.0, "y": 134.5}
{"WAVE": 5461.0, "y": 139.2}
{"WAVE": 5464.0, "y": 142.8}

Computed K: -2.6 AA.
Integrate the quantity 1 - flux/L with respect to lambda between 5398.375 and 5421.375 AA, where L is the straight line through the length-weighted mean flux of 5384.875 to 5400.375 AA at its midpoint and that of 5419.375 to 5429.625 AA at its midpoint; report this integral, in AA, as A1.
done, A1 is 0.7 AA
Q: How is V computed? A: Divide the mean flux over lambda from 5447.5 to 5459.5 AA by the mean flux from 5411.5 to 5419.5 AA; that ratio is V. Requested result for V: 0.8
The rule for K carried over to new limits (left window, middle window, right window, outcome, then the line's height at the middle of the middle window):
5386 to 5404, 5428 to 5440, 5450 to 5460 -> -2.33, 144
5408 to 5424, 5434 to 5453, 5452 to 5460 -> -2.71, 145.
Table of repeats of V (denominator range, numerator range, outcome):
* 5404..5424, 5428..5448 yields 1.03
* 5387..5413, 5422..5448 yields 1.06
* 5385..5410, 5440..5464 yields 0.92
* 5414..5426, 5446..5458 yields 0.79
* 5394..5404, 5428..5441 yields 1.08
